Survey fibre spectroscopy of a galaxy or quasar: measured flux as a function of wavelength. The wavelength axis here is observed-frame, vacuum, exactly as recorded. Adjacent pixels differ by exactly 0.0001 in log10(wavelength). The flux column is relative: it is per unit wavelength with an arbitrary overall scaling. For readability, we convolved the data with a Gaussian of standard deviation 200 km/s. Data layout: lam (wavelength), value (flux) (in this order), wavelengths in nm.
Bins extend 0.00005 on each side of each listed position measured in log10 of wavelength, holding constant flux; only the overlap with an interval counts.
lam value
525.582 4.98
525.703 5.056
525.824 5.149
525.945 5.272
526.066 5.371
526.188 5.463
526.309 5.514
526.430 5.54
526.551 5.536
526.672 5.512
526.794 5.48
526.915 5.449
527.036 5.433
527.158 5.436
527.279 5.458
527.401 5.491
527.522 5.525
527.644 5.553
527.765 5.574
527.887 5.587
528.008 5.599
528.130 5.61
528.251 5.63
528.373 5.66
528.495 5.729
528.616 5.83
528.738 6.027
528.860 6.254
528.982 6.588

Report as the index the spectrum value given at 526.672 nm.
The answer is 5.512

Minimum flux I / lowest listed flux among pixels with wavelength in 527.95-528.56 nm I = 5.599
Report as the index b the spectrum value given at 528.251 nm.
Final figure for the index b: 5.63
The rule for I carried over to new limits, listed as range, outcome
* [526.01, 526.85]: 5.371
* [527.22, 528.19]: 5.458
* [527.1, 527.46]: 5.436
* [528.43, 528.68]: 5.729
